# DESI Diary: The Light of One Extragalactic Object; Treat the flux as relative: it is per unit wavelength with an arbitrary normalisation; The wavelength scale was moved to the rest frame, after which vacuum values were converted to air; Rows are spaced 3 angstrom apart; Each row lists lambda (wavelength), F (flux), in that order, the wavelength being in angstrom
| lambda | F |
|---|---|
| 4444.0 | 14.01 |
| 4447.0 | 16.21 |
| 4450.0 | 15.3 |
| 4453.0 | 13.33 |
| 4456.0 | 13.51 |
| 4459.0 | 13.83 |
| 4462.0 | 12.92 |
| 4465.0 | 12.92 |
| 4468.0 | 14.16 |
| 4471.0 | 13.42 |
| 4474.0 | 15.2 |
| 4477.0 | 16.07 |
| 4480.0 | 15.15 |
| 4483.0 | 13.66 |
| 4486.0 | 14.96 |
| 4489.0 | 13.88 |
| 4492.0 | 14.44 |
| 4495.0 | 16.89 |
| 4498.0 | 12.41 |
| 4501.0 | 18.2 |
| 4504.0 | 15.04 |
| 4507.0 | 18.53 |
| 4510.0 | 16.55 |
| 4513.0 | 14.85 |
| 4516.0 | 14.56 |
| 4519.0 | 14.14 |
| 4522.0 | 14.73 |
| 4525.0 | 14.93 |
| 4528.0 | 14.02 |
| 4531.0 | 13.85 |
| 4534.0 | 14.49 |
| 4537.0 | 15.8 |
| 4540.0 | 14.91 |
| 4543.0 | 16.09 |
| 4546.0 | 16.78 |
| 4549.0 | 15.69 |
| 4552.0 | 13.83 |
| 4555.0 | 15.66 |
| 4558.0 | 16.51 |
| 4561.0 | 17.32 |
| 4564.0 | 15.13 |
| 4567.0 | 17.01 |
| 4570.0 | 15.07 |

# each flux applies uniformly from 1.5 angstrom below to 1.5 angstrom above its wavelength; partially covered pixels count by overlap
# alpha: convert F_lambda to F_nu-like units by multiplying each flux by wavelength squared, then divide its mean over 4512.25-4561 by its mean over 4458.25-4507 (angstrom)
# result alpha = 1.05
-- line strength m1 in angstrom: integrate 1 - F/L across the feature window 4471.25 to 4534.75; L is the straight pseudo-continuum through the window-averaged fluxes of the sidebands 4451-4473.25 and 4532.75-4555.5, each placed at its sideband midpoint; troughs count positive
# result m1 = -2.6 angstrom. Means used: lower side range 13.5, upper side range 15.4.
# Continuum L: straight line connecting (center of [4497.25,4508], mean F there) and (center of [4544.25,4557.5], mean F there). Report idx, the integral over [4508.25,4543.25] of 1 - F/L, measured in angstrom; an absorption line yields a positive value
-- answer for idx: 2.20 angstrom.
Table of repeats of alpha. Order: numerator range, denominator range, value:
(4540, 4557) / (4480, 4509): 1.04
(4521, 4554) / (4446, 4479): 1.09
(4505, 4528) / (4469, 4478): 1.06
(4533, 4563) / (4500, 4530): 1.03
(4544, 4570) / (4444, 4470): 1.19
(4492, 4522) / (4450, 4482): 1.12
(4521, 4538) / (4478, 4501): 1.01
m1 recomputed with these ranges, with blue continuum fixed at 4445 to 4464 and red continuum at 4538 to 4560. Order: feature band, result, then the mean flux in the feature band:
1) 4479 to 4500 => 0.2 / 14.6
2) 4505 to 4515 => -0.9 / 16.5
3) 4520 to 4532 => 0.7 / 14.4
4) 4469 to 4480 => -0.3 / 14.9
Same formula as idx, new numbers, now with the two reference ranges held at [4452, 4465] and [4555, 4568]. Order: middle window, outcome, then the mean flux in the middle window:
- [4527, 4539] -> 0.7 angstrom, 14.6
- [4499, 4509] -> -1.6 angstrom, 17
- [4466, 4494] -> -1.2 angstrom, 14.6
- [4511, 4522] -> 0.3 angstrom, 14.6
